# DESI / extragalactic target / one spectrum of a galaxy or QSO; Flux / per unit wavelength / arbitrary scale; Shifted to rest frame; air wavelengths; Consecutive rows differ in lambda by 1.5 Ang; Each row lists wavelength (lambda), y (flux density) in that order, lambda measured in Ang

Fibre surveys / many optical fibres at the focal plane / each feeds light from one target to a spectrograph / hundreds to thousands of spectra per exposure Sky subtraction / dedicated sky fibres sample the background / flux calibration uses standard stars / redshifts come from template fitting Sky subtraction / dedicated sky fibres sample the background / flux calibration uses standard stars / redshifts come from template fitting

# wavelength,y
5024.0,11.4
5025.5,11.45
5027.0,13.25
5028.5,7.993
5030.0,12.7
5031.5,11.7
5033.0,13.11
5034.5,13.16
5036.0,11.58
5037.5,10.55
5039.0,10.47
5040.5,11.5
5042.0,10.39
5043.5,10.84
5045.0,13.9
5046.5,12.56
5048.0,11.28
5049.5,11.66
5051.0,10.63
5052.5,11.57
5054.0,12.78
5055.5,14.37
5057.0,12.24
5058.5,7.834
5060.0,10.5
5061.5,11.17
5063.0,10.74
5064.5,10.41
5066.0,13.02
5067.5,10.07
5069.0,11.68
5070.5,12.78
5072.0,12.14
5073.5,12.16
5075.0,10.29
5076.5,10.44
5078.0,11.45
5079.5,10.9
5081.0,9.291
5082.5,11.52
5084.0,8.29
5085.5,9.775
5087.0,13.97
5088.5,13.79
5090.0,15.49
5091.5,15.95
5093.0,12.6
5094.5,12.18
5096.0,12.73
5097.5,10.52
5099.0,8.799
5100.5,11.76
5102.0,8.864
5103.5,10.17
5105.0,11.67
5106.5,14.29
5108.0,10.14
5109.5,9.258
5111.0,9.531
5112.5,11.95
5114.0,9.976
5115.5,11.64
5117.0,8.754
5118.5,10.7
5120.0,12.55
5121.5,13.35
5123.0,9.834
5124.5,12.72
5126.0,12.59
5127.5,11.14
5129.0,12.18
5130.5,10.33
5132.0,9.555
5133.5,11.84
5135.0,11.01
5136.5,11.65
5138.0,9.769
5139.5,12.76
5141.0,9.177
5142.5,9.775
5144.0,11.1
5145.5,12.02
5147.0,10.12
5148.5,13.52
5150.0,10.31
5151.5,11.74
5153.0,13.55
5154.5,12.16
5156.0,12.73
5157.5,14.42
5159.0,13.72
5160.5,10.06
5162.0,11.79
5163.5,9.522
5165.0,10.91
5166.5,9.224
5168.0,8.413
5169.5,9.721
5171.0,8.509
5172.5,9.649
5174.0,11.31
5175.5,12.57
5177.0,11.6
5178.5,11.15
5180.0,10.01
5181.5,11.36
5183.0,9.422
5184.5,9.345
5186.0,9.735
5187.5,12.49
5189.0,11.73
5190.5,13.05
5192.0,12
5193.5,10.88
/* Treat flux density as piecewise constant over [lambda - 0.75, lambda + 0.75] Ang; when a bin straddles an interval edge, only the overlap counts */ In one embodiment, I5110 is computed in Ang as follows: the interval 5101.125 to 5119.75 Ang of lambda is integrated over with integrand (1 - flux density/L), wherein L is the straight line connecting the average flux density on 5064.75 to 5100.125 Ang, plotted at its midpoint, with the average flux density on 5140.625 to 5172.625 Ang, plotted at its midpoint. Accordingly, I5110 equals 1.3 Ang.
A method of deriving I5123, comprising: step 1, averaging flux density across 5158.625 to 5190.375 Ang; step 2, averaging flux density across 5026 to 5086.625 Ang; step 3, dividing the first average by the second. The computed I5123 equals 0.9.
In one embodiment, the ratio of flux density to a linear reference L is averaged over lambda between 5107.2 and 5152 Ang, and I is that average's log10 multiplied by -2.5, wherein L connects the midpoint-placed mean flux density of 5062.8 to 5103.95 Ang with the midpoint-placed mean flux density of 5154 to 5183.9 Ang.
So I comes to 0.01 mag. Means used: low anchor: 11.5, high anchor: 10.9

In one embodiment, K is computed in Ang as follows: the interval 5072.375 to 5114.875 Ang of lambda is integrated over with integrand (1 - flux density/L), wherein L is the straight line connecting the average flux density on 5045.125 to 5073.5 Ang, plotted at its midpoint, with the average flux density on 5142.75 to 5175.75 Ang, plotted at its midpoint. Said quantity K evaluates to 0.4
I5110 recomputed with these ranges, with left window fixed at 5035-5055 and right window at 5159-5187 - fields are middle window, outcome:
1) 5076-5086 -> 0.88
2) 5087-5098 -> -2.28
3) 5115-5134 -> -0.87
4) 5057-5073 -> 0.38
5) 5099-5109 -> 0.08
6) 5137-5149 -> -0.40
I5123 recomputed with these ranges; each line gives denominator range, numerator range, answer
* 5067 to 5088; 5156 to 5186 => 0.96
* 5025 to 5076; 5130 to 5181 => 0.96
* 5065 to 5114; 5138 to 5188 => 0.96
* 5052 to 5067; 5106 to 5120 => 0.94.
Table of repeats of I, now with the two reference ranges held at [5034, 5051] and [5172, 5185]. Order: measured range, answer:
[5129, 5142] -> 0.02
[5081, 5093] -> -0.11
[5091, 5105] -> -0.02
